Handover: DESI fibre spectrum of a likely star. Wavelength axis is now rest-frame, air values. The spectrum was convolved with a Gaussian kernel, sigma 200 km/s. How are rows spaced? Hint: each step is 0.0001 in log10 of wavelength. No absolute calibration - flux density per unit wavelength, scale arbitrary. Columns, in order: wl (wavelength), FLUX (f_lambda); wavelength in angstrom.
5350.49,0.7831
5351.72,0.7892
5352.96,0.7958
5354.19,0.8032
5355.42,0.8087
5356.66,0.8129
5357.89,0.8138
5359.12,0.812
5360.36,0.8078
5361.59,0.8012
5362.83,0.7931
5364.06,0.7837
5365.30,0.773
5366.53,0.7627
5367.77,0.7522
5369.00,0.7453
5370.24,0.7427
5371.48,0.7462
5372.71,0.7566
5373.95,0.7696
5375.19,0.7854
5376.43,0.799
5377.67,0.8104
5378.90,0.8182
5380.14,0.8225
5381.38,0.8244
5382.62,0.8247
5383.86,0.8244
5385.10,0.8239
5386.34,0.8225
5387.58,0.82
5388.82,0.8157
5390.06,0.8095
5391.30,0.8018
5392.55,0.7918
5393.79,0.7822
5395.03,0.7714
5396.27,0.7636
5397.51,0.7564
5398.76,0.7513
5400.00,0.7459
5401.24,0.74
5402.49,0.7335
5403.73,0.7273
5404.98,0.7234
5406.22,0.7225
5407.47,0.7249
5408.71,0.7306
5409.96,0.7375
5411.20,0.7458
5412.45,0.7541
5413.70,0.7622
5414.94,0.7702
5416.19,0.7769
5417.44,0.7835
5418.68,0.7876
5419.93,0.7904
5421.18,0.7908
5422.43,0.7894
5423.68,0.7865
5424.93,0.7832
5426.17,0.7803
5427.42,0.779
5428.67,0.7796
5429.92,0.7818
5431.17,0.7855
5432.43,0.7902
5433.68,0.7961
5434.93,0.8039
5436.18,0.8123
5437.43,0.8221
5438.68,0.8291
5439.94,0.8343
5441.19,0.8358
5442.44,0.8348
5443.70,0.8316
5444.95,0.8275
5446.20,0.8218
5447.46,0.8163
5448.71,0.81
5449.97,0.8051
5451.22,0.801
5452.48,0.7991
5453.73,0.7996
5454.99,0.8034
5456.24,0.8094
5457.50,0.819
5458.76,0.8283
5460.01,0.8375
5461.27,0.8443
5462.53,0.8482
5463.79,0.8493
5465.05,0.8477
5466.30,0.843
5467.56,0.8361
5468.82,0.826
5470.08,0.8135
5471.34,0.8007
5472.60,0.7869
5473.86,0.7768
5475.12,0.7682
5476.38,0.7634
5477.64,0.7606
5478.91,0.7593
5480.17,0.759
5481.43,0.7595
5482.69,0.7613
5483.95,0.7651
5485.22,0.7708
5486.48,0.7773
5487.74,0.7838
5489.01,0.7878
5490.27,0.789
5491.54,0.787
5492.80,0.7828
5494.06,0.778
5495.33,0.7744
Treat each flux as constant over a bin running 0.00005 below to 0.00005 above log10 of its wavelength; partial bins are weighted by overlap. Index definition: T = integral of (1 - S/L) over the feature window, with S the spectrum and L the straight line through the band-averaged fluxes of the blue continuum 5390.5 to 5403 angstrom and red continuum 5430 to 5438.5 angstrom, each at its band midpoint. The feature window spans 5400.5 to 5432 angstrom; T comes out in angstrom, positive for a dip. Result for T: 0.9 angstrom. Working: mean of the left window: 0.764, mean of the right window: 0.802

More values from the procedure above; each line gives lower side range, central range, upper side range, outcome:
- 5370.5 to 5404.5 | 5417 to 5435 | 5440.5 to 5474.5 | 0.41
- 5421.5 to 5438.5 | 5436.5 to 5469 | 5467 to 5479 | -1.40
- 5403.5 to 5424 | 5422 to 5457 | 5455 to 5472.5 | -0.46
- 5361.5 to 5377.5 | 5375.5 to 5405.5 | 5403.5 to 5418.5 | -1.13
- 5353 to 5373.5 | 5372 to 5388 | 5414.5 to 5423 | -0.50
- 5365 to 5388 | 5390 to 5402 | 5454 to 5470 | 0.46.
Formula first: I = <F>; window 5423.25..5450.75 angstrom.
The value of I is 0.807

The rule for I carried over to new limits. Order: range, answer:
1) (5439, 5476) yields 0.819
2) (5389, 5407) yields 0.759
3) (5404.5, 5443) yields 0.782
